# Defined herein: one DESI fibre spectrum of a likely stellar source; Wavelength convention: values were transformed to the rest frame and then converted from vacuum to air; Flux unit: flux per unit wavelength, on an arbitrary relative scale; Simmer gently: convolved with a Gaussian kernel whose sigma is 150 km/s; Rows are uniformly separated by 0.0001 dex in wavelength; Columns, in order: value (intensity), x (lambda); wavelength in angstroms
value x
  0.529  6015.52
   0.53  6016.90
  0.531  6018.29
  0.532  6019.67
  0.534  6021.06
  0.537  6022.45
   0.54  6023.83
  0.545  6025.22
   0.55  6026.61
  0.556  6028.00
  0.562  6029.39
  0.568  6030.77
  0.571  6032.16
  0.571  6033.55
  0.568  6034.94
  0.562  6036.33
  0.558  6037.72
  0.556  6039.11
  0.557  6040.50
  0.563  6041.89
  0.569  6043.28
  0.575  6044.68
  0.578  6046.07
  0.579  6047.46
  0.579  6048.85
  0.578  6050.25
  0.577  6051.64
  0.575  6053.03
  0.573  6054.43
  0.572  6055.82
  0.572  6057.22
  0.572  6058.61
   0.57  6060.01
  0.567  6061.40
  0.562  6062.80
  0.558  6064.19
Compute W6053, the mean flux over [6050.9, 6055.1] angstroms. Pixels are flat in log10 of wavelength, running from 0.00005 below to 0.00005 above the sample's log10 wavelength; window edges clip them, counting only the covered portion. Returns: 0.575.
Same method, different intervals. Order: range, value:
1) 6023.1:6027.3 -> 0.545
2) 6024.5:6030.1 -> 0.553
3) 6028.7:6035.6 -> 0.568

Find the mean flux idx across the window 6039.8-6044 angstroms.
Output 0.562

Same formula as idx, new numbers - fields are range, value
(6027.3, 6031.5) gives 0.563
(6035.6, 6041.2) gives 0.559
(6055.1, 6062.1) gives 0.571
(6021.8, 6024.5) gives 0.54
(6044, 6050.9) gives 0.578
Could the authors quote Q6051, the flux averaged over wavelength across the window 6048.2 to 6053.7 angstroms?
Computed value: 0.577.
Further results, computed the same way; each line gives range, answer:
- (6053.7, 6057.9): 0.571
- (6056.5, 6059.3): 0.572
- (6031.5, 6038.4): 0.566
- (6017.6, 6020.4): 0.532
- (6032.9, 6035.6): 0.569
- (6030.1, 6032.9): 0.569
